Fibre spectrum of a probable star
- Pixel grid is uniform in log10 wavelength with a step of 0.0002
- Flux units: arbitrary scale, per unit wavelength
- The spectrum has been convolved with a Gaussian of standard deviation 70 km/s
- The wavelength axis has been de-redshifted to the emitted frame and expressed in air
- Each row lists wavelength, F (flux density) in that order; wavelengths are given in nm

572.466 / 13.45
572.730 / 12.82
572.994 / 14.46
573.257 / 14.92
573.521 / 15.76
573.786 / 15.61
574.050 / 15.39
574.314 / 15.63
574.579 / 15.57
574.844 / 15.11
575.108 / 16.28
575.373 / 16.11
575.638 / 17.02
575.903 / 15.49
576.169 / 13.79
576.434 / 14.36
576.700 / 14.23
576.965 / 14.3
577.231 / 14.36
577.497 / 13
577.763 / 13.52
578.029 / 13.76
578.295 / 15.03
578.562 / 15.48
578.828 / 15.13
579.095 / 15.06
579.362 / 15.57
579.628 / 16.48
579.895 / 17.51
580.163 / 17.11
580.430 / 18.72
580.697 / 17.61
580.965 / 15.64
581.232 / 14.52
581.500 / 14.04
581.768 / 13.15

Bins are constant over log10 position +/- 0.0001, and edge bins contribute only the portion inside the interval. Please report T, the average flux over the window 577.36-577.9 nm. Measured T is 13.3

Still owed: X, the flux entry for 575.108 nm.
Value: 16.28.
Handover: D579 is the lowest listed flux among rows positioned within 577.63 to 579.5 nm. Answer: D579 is 13.52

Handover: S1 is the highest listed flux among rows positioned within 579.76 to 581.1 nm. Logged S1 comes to 18.72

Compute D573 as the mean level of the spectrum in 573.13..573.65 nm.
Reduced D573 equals 15.3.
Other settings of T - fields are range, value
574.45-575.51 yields 15.8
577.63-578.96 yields 14.6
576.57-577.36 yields 14.3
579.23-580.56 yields 17.1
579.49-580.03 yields 17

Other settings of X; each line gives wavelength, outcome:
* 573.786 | 15.61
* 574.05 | 15.39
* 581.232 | 14.52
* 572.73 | 12.82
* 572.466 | 13.45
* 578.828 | 15.13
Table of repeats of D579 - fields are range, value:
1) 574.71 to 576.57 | 13.79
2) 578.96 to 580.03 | 15.06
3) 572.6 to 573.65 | 12.82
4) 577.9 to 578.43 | 13.76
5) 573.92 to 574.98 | 15.11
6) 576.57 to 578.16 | 13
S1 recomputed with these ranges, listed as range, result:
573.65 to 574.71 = 15.63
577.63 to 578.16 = 13.76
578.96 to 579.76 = 16.48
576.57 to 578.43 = 15.03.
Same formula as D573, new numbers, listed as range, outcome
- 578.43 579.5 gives 15.3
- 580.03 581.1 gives 17.3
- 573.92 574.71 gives 15.5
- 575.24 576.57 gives 15.3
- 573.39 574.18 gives 15.6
